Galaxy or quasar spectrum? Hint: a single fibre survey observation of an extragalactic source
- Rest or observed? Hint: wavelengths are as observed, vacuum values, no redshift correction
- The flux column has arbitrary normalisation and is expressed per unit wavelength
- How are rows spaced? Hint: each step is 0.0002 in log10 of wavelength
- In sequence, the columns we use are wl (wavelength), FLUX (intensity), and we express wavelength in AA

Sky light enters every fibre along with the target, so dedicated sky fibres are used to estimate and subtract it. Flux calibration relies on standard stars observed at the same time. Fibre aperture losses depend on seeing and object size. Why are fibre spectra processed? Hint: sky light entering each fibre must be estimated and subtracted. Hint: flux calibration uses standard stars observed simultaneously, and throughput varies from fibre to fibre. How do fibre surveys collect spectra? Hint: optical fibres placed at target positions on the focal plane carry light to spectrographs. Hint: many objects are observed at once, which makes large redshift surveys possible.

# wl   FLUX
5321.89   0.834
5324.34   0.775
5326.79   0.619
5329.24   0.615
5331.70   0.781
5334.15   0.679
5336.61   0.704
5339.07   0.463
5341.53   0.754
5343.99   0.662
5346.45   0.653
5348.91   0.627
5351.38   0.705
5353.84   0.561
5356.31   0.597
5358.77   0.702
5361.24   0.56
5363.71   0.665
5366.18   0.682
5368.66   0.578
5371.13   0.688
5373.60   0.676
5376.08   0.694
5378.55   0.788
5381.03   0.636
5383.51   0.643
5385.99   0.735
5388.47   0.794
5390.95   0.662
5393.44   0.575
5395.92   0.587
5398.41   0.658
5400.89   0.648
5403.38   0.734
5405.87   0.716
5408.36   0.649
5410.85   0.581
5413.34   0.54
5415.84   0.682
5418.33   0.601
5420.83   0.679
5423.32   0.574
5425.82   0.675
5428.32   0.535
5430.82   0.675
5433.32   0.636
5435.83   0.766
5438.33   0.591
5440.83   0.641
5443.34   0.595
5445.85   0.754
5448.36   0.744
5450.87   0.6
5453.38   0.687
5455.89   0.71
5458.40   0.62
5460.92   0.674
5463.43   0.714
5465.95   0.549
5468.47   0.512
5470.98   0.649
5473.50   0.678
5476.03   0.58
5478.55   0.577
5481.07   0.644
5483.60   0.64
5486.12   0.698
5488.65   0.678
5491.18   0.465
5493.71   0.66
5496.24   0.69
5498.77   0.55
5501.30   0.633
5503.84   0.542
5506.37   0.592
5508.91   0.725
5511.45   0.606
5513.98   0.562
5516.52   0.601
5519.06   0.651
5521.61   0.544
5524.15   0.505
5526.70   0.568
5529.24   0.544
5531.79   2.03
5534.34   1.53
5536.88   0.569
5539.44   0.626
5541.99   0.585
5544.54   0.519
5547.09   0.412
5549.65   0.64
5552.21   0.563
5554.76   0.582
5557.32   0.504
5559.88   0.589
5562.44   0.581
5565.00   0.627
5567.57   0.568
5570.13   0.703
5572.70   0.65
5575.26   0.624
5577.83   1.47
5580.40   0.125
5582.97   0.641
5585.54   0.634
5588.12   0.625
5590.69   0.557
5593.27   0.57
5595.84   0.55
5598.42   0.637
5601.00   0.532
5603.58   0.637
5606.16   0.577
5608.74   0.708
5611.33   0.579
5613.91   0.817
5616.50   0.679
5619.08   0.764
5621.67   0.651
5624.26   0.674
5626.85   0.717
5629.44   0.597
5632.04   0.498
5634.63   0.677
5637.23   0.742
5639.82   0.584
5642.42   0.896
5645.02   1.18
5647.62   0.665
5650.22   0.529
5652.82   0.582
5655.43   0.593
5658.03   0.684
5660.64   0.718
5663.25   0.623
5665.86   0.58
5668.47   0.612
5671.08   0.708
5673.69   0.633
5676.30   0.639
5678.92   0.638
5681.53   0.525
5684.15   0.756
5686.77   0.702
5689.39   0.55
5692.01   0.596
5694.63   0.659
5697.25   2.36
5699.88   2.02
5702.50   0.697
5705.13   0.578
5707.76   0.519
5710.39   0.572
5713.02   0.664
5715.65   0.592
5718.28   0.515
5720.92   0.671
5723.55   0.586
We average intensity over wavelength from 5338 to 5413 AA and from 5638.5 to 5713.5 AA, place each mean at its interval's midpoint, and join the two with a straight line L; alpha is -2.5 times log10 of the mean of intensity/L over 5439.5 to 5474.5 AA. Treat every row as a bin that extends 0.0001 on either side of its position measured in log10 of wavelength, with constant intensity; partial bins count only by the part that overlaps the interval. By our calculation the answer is 0.05 mag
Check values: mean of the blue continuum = 0.655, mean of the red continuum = 0.762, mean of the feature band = 0.652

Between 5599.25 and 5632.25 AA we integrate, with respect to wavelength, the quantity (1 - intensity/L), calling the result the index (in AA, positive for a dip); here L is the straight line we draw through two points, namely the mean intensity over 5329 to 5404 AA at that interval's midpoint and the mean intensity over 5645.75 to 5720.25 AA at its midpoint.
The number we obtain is 3.1 AA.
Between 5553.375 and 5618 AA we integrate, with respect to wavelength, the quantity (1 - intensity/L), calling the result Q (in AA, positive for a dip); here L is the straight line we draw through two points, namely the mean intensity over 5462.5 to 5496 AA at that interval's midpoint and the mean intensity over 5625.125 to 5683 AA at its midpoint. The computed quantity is 1.6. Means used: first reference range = 0.62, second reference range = 0.665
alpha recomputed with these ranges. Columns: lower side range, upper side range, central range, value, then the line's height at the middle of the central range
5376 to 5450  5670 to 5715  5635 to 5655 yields 0.077 mag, 0.784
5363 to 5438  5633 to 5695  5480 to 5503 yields 0.058 mag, 0.661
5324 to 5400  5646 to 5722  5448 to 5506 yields 0.096 mag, 0.686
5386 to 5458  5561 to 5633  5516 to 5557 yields -0.107 mag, 0.647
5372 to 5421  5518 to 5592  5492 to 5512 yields 0.090 mag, 0.675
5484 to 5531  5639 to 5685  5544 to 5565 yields 0.145 mag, 0.634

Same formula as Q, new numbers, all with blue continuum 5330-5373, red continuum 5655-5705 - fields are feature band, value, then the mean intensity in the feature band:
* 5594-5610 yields 3.4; 0.606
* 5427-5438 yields 0.6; 0.648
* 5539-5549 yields 2.8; 0.535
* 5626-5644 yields 2.4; 0.68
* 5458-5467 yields 0.8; 0.643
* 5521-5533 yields -1.9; 0.848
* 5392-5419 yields 1.6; 0.635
